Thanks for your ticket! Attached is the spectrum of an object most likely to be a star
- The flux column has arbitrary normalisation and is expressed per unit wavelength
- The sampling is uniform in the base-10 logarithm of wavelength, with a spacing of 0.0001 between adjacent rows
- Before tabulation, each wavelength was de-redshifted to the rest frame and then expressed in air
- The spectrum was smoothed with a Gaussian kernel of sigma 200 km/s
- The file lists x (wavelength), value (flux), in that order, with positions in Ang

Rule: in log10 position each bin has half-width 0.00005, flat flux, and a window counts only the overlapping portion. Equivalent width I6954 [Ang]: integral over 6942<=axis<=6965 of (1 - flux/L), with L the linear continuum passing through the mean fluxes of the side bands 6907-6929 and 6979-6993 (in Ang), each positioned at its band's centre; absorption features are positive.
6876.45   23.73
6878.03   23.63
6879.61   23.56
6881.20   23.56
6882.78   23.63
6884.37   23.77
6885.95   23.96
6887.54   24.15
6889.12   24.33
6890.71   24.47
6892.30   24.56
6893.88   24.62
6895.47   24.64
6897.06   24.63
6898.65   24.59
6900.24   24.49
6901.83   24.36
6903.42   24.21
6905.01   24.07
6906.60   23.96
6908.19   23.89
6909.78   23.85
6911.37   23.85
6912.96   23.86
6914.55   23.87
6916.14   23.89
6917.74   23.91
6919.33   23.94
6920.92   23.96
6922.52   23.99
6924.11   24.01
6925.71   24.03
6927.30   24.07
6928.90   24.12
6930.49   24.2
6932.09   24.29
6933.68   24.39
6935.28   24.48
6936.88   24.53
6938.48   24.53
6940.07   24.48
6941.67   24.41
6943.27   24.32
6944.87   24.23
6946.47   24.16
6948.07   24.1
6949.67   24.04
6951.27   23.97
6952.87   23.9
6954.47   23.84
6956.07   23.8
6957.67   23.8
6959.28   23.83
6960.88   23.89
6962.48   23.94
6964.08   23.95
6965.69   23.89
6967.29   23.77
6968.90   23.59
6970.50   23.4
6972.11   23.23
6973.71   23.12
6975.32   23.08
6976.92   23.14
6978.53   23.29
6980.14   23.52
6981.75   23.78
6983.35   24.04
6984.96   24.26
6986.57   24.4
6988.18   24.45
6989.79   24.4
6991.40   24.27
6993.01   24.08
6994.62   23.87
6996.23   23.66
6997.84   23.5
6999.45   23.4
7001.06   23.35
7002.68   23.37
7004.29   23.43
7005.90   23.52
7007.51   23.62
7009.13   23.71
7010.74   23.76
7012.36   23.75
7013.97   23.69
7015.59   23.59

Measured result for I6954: 0.0 Ang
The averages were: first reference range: 23.9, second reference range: 24.1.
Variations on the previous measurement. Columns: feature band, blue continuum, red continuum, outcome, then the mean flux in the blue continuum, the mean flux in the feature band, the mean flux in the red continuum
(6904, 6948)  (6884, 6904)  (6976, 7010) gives 0.1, 24.4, 24.1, 23.8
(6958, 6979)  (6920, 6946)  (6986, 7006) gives 0.4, 24.2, 23.6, 23.8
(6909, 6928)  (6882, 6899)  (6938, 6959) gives 0.2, 24.3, 23.9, 24.1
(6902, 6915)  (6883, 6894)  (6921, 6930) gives 0.1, 24.2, 24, 24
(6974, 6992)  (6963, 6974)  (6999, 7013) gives -0.2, 23.6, 23.8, 23.5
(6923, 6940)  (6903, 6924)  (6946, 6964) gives -0.2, 23.9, 24.3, 23.9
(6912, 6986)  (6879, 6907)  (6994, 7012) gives -0.2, 24.2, 23.9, 23.6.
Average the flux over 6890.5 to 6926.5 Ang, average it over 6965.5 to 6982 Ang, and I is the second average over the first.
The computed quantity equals 1.0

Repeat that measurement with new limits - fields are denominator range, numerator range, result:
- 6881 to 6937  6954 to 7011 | 0.98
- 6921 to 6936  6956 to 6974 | 0.98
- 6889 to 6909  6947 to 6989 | 0.98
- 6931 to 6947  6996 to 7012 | 0.97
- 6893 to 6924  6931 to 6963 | 1.00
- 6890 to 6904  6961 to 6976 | 0.96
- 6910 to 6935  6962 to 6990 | 0.99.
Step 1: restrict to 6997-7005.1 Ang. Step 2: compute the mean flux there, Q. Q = 23.4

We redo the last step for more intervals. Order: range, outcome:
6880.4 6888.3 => 23.8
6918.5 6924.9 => 24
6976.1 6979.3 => 23.2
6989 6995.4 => 24.2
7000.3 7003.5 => 23.3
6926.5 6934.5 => 24.2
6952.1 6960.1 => 23.8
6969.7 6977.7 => 23.2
